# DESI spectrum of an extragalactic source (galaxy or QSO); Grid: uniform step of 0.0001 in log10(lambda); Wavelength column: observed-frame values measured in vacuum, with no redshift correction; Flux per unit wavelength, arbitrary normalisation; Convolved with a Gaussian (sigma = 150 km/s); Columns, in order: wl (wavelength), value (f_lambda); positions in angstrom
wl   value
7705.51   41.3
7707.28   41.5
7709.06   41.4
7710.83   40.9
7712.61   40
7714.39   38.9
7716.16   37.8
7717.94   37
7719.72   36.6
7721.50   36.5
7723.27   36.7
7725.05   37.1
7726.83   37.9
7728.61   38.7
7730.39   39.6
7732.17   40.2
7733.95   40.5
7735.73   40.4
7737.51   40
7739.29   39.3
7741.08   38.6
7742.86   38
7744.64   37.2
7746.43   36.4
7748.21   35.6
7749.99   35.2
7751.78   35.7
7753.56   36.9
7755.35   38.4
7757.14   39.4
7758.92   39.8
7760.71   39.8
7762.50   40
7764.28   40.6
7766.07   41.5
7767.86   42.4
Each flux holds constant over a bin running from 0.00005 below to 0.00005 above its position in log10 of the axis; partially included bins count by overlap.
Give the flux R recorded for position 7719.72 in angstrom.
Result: 36.6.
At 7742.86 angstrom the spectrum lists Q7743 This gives 38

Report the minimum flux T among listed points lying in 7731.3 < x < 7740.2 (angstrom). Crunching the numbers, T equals 39.3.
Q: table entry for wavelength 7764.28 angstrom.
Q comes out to 40.6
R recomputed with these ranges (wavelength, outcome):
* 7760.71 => 39.8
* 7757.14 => 39.4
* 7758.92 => 39.8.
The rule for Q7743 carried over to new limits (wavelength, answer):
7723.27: 36.7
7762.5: 40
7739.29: 39.3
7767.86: 42.4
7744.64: 37.2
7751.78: 35.7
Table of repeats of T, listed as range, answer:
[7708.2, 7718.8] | 37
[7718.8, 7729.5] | 36.5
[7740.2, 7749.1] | 35.6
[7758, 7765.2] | 39.8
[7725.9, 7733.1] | 37.9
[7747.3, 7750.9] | 35.2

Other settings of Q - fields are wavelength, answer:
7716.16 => 37.8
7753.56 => 36.9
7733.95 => 40.5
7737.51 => 40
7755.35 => 38.4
